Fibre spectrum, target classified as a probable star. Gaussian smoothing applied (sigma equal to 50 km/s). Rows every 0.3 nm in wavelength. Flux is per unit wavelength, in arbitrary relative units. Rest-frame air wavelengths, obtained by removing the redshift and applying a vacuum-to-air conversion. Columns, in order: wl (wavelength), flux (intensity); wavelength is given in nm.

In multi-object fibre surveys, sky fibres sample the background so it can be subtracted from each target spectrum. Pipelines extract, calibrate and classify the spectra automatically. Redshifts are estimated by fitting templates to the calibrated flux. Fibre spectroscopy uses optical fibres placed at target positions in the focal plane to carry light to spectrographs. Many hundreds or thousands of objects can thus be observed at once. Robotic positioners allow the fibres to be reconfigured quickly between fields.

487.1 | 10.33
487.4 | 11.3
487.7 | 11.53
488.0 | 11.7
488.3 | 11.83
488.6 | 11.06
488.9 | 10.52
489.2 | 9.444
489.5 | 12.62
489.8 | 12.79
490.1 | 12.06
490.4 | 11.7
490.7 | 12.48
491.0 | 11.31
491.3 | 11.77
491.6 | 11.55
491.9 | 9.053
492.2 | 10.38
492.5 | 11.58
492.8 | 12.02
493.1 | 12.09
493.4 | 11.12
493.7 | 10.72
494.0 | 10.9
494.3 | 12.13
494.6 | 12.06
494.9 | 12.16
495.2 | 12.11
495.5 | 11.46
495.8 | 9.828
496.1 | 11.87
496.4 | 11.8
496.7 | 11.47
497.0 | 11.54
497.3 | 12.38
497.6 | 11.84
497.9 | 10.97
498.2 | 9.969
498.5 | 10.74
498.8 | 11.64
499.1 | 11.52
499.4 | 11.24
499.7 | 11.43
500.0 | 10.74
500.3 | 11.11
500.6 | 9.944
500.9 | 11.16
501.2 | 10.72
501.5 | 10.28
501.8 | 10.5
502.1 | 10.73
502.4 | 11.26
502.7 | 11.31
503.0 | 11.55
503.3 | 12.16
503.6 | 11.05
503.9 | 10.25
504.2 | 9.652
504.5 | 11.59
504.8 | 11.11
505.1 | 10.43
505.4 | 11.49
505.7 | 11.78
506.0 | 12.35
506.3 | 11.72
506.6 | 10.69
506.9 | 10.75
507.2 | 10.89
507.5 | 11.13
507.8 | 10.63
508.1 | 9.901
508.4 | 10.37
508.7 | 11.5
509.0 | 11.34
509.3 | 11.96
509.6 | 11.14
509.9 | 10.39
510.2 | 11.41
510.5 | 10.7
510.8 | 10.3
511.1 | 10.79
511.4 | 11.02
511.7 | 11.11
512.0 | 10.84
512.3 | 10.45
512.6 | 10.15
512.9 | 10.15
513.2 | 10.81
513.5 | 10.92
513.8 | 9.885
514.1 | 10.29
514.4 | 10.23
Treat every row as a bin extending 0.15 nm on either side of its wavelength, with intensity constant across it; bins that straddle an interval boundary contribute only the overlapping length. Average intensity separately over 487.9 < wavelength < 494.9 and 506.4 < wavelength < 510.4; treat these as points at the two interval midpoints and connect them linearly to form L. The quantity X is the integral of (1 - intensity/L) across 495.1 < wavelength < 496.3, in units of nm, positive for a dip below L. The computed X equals 0.00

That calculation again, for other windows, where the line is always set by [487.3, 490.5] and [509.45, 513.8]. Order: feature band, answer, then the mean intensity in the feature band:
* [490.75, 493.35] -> 0.029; 11.3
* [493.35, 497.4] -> -0.095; 11.5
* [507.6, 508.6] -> 0.039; 10.4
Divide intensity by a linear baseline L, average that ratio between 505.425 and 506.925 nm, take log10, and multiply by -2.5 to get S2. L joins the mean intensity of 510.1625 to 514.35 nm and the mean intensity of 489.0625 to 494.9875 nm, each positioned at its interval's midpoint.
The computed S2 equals -0.06 mag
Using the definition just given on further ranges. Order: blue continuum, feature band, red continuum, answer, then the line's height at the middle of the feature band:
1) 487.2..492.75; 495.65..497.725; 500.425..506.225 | -0.03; 11.2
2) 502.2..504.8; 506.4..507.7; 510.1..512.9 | 0.00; 10.9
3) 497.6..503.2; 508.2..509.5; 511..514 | -0.05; 10.7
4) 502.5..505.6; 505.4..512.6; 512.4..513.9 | -0.03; 10.7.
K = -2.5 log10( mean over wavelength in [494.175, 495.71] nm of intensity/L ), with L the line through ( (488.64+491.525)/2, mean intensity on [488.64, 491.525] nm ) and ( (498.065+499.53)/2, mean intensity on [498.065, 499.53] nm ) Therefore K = -0.06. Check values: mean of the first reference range 11.6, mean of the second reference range 11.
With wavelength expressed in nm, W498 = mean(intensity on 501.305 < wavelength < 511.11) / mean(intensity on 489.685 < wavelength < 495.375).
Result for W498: 0.95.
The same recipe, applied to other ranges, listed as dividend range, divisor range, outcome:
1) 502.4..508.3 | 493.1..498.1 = 0.96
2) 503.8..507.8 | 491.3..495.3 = 0.97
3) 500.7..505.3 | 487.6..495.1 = 0.95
